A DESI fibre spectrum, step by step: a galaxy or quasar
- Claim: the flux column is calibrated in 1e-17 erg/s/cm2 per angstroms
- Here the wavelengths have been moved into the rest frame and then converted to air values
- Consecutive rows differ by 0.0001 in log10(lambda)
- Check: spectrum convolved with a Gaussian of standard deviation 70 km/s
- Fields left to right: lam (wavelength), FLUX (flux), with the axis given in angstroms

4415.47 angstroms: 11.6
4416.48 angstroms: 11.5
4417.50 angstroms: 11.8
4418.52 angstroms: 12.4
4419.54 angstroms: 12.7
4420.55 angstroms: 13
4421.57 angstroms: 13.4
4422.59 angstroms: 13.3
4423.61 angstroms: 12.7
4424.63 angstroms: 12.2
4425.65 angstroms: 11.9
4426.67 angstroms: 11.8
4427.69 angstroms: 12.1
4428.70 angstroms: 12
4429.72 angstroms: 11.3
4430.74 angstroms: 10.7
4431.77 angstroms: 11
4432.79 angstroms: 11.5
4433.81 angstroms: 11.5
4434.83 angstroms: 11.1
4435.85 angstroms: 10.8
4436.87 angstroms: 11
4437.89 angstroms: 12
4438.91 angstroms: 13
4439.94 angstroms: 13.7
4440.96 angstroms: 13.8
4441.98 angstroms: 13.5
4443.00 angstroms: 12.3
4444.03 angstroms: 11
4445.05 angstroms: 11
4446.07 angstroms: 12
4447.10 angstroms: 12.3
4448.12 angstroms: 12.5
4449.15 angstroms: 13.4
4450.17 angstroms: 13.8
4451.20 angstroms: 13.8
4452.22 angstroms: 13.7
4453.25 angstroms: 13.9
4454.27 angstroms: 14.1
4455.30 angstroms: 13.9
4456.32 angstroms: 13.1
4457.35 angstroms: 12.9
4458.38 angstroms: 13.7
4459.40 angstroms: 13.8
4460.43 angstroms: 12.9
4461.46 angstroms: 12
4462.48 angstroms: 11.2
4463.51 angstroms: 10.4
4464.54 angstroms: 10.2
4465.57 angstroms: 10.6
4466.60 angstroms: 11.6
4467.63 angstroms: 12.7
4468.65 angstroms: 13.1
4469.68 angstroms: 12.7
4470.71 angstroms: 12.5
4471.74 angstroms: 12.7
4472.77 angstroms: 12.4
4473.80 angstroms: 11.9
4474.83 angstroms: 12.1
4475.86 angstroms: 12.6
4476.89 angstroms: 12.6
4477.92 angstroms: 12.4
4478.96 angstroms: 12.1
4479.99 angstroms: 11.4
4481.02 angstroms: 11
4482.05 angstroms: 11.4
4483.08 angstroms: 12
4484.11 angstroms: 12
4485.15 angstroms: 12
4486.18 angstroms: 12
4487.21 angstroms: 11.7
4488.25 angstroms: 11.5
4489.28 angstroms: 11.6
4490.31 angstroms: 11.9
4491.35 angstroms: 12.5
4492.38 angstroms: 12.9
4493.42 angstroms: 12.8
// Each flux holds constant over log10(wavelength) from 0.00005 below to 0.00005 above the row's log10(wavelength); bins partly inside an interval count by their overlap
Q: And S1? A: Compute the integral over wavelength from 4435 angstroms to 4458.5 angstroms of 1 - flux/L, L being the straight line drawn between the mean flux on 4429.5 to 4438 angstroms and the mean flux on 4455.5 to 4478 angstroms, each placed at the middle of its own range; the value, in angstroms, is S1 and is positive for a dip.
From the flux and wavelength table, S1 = -2.4 angstroms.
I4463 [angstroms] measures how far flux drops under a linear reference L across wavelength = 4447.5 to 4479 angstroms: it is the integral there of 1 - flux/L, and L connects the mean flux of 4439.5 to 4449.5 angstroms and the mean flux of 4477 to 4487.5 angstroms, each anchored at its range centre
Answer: -1.1 angstroms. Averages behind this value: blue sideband 12.5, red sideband 11.8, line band 12.6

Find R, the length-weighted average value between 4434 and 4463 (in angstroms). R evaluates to 12.7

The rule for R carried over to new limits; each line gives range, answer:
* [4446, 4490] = 12.4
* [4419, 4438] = 11.9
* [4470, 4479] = 12.4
